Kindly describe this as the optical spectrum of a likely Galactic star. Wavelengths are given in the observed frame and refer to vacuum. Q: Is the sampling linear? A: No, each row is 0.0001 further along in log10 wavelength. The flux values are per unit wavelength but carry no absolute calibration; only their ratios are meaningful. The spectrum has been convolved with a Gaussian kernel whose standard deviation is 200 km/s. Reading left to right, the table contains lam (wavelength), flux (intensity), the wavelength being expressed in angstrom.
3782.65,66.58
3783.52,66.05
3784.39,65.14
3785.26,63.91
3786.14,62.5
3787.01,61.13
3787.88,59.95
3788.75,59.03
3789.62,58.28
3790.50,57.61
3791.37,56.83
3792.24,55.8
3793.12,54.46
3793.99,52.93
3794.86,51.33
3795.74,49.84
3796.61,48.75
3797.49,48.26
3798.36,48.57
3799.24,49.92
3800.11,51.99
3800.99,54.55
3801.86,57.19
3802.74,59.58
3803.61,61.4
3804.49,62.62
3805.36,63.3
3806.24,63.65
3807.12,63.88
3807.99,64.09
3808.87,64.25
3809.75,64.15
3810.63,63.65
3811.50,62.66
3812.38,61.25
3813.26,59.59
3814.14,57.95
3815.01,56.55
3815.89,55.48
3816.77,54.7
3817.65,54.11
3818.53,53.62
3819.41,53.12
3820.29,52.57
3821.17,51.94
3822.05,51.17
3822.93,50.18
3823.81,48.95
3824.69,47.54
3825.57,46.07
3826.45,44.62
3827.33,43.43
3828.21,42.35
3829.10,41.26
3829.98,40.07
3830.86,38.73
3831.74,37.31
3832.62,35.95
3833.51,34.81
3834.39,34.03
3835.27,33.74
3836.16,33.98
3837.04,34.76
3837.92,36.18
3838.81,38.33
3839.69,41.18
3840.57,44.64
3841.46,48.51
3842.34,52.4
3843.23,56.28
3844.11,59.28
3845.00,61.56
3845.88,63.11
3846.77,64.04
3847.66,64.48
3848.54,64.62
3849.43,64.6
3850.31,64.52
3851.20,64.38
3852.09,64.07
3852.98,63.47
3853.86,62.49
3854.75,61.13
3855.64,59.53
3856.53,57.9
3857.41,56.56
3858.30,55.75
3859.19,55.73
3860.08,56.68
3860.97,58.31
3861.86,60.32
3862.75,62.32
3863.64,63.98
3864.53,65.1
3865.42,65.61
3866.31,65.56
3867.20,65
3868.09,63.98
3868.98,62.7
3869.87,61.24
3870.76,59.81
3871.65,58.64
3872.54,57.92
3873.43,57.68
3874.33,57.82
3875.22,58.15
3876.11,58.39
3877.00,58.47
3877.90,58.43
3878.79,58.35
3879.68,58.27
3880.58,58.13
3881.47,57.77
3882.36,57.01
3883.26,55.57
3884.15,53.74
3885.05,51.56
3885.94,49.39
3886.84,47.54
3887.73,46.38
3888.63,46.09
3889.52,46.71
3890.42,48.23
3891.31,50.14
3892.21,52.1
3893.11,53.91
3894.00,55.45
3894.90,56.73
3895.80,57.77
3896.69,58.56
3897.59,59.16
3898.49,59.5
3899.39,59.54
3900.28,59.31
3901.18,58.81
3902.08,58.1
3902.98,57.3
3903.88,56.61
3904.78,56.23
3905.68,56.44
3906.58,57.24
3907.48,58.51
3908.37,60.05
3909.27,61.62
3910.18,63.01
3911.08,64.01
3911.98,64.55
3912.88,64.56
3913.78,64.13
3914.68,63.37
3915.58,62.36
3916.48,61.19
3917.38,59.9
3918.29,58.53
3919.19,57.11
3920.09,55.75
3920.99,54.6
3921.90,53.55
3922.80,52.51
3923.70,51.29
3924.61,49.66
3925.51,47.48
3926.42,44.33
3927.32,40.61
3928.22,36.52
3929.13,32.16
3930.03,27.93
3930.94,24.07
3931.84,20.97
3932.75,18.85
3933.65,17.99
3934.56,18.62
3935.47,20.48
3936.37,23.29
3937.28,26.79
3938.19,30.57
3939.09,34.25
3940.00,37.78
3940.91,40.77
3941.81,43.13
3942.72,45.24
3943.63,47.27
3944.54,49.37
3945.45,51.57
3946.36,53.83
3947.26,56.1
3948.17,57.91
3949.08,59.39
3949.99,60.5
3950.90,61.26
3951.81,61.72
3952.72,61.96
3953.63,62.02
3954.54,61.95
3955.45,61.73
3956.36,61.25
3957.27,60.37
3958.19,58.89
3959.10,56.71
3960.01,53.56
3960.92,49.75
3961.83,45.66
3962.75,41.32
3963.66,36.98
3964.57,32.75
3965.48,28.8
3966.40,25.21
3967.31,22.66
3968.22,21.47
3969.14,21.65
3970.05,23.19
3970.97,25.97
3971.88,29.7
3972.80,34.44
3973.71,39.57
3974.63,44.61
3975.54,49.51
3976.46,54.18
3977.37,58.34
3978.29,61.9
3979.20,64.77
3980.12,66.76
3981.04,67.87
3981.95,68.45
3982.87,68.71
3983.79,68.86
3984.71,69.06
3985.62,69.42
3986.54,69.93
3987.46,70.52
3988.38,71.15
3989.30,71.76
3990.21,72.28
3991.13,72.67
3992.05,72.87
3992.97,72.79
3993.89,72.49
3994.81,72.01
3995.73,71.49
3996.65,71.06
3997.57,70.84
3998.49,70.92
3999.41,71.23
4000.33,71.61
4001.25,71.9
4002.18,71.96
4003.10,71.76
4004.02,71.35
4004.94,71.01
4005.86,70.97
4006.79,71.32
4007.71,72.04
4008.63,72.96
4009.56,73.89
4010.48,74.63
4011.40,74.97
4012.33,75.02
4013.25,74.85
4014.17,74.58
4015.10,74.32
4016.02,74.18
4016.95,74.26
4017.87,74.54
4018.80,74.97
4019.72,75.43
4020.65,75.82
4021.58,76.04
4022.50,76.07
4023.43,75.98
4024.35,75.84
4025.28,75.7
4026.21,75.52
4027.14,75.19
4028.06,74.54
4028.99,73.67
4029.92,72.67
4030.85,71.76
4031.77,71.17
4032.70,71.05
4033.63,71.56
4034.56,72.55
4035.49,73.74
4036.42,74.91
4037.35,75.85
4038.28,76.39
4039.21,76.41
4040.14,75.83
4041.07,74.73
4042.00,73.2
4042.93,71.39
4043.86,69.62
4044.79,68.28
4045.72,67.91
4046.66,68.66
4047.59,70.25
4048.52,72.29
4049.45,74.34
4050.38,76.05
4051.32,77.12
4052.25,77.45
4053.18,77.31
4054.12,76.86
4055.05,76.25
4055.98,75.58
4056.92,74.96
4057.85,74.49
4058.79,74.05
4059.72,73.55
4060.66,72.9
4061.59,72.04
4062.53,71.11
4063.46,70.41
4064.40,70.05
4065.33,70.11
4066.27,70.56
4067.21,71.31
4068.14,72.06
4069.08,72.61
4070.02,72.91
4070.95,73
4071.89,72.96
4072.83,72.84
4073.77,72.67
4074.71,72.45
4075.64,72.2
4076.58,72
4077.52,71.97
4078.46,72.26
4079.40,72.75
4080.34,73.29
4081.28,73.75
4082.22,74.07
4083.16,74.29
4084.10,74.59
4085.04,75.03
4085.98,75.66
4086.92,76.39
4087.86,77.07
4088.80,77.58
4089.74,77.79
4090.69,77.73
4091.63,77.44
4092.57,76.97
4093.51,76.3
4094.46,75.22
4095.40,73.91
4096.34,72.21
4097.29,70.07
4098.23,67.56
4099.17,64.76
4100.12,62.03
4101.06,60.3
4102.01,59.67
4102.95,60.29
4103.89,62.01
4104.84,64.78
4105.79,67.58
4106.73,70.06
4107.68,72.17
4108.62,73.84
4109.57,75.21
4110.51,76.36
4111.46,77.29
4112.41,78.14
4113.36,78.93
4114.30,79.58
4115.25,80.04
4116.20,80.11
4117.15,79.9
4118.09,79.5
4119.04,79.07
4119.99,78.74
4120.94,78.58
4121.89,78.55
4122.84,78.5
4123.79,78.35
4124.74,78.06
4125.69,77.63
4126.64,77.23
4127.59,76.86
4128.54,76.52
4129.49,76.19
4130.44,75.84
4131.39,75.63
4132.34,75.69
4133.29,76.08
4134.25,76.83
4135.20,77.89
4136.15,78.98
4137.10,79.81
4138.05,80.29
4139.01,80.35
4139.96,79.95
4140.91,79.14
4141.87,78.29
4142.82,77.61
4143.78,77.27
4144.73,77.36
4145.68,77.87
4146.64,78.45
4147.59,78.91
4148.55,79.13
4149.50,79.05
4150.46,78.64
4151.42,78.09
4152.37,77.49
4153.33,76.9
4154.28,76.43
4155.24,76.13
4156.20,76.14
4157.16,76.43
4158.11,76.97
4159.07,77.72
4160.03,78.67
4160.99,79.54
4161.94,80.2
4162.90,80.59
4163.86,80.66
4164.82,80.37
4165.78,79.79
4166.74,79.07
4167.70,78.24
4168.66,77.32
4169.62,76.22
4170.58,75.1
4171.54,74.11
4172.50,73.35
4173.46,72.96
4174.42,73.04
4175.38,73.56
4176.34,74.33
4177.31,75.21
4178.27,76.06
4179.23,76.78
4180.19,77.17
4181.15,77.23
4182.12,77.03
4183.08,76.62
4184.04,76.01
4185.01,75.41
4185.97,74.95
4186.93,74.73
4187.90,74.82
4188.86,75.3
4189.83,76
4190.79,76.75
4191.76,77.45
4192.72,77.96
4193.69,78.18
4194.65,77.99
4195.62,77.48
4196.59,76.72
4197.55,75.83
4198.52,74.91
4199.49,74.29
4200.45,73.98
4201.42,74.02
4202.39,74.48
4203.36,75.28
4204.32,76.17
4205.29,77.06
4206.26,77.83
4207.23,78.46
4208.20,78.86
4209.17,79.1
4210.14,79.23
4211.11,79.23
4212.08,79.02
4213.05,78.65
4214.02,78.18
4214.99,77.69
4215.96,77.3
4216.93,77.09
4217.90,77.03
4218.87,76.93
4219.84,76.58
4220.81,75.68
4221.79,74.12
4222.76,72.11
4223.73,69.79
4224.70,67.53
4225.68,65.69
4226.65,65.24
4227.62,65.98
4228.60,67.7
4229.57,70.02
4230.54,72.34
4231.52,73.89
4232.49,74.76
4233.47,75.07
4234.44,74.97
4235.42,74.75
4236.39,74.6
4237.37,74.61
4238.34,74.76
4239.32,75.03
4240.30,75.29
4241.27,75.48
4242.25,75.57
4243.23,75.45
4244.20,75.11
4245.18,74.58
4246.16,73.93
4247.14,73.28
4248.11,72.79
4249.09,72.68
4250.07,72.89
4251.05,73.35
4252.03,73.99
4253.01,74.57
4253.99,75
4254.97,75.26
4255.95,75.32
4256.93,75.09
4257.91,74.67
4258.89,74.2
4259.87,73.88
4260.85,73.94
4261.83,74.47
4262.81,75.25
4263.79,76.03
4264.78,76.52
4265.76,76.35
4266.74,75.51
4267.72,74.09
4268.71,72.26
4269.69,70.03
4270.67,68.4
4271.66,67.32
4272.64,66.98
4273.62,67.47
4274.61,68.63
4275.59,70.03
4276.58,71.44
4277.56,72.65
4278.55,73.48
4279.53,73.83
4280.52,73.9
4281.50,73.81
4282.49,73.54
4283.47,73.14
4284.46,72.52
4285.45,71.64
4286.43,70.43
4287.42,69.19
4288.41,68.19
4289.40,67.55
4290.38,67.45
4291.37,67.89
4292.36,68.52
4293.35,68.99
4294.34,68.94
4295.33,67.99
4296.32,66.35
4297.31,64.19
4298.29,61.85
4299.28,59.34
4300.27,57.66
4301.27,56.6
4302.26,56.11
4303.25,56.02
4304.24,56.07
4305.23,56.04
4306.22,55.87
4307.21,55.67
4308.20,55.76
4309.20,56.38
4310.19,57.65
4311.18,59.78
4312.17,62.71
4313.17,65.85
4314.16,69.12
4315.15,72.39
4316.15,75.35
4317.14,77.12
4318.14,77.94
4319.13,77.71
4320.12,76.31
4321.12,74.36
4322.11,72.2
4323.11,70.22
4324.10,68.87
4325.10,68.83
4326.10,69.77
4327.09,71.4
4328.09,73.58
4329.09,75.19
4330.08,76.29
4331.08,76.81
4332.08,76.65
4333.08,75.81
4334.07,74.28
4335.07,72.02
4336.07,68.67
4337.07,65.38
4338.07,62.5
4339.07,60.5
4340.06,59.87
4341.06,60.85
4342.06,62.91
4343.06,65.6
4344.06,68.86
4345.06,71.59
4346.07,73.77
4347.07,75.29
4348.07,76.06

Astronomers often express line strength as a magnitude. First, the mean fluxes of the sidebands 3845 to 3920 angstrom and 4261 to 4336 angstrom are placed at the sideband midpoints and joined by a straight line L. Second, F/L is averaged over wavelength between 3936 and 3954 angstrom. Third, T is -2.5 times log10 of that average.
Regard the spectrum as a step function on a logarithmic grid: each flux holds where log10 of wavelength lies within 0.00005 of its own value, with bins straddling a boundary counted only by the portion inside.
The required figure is 0.243 mag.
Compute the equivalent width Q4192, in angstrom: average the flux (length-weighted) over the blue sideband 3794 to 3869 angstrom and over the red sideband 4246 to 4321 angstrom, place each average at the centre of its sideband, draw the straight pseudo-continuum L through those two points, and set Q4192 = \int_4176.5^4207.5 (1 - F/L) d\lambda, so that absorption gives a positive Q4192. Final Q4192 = -4.6 angstrom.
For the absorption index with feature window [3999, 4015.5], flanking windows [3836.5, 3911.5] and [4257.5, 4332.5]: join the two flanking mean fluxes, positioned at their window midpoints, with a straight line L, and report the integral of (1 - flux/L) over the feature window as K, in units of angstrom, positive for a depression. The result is -3.2 angstrom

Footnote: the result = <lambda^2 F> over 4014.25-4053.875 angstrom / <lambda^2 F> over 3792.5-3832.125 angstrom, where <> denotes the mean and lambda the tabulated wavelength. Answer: 1.55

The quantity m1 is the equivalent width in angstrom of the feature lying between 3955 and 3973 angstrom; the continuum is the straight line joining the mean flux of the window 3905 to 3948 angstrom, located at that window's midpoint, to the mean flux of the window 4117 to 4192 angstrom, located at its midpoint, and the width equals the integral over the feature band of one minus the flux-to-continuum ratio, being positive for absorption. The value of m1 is 4.1 angstrom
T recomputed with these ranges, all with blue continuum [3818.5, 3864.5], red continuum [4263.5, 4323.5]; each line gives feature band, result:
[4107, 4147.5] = -0.248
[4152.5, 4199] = -0.202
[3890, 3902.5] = -0.053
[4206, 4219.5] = -0.200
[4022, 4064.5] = -0.243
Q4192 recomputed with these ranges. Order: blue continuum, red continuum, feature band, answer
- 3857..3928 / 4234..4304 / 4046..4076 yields -4.6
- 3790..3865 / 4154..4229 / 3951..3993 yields 6.2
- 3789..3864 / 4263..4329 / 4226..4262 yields -3.8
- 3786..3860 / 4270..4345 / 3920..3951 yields 8.7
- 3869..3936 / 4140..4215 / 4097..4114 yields 0.4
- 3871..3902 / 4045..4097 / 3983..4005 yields -1.7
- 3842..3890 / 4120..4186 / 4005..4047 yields -2.7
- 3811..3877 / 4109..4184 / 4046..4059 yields -0.8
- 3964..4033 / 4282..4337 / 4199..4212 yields -2.0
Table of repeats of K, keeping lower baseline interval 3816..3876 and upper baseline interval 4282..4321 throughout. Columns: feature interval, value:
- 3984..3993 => -2.15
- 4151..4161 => -2.48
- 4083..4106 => -4.15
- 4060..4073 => -2.69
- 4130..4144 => -3.79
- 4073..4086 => -2.92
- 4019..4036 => -4.57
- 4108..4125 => -4.86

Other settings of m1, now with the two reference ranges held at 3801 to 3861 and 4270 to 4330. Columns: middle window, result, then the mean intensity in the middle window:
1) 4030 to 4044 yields -3.21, 73.4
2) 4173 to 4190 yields -3.00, 75.4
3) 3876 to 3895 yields 0.59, 53.4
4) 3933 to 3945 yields 4.97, 33.3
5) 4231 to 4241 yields -1.38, 74.8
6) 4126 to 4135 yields -1.99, 76.4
